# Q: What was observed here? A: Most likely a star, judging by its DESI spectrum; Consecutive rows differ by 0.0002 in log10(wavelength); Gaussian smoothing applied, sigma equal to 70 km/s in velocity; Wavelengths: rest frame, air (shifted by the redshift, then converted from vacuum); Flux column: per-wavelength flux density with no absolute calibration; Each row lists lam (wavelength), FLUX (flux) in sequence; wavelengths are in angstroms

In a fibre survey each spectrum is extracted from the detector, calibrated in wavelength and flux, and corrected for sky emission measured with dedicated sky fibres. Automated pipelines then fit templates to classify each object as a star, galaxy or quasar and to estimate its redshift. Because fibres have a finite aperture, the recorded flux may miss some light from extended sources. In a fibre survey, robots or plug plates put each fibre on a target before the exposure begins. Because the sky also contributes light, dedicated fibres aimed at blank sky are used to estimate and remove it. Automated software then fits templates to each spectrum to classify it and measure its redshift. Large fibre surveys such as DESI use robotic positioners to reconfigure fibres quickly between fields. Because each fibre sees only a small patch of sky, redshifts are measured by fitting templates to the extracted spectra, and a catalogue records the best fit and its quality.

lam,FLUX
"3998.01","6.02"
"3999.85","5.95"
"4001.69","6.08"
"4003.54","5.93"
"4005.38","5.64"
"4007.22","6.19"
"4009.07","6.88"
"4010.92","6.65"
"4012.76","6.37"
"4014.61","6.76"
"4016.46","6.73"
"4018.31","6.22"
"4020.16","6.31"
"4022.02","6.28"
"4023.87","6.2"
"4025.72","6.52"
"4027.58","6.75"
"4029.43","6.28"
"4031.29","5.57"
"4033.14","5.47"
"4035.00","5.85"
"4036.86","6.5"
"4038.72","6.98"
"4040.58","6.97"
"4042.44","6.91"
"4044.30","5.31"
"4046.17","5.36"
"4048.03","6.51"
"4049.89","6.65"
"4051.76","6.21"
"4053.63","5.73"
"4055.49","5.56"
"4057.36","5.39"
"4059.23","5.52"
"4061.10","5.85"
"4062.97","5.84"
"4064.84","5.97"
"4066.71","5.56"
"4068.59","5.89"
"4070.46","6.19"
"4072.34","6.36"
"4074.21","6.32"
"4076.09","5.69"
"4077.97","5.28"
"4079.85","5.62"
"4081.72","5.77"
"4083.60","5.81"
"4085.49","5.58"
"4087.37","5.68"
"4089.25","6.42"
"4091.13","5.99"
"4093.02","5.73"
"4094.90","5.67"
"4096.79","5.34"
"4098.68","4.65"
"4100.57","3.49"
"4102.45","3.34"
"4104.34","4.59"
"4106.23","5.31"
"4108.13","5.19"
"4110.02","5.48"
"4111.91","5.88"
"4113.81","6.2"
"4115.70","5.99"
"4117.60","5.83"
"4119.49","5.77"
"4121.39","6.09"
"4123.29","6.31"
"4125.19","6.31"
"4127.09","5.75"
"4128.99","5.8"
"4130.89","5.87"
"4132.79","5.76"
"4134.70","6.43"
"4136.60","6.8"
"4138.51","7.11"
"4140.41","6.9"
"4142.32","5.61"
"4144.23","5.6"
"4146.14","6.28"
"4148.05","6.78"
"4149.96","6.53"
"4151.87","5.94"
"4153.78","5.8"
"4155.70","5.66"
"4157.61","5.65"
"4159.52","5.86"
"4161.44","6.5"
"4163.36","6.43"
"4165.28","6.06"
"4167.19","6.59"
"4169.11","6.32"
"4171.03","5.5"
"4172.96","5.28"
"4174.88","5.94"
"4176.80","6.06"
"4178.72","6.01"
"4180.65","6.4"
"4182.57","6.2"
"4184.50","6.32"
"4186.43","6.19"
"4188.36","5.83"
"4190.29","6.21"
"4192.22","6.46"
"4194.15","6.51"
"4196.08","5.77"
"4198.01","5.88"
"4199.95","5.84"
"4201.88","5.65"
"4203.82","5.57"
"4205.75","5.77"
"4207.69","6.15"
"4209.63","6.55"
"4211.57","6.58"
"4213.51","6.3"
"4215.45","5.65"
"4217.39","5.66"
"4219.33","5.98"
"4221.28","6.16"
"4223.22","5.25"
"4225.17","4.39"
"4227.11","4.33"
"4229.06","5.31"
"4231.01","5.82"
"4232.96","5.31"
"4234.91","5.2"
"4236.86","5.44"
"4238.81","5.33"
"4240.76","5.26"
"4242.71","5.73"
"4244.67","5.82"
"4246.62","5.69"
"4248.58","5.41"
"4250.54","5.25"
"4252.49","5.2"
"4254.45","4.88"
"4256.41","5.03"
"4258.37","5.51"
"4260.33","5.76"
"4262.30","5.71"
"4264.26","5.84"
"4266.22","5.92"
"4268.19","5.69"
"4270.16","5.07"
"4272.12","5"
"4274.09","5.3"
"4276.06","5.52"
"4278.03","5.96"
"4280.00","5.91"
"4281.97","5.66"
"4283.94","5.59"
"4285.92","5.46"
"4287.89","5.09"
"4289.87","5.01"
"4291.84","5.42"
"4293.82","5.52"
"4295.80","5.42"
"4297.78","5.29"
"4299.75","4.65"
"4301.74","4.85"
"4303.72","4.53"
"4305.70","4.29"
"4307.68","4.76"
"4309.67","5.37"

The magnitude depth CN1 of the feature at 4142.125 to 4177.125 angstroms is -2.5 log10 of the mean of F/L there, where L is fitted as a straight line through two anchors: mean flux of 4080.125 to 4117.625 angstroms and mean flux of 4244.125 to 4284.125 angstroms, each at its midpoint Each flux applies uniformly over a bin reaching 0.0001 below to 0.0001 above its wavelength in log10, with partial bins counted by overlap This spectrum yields -0.113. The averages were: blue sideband 5.39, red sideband 5.51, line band 6.03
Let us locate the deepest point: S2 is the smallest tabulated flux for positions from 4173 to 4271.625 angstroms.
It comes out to 4.33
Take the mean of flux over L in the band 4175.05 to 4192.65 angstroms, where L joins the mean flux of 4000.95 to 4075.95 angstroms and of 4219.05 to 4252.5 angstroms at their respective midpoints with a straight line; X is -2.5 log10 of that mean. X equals -0.11 mag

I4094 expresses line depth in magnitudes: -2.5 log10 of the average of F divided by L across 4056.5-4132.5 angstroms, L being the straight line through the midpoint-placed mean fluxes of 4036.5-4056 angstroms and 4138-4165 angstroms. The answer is 0.106 mag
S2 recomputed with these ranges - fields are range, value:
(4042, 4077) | 5.31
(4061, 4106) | 3.34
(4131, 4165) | 5.6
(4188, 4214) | 5.57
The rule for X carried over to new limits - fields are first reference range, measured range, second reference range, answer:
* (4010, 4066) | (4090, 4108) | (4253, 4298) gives 0.21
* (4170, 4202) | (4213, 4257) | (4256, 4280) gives 0.07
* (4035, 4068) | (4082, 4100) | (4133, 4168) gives 0.09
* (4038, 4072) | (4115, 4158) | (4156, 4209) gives -0.02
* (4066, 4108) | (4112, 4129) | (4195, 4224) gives -0.08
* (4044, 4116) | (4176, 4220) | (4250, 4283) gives -0.10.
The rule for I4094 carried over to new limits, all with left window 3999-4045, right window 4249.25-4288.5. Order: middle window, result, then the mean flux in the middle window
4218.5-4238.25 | 0.06 mag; 5.31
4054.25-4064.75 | 0.09 mag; 5.67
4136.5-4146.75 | -0.08 mag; 6.35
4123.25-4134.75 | -0.01 mag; 5.98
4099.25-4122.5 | 0.14 mag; 5.26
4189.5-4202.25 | -0.06 mag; 6.06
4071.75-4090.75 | 0.05 mag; 5.85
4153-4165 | -0.03 mag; 5.99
